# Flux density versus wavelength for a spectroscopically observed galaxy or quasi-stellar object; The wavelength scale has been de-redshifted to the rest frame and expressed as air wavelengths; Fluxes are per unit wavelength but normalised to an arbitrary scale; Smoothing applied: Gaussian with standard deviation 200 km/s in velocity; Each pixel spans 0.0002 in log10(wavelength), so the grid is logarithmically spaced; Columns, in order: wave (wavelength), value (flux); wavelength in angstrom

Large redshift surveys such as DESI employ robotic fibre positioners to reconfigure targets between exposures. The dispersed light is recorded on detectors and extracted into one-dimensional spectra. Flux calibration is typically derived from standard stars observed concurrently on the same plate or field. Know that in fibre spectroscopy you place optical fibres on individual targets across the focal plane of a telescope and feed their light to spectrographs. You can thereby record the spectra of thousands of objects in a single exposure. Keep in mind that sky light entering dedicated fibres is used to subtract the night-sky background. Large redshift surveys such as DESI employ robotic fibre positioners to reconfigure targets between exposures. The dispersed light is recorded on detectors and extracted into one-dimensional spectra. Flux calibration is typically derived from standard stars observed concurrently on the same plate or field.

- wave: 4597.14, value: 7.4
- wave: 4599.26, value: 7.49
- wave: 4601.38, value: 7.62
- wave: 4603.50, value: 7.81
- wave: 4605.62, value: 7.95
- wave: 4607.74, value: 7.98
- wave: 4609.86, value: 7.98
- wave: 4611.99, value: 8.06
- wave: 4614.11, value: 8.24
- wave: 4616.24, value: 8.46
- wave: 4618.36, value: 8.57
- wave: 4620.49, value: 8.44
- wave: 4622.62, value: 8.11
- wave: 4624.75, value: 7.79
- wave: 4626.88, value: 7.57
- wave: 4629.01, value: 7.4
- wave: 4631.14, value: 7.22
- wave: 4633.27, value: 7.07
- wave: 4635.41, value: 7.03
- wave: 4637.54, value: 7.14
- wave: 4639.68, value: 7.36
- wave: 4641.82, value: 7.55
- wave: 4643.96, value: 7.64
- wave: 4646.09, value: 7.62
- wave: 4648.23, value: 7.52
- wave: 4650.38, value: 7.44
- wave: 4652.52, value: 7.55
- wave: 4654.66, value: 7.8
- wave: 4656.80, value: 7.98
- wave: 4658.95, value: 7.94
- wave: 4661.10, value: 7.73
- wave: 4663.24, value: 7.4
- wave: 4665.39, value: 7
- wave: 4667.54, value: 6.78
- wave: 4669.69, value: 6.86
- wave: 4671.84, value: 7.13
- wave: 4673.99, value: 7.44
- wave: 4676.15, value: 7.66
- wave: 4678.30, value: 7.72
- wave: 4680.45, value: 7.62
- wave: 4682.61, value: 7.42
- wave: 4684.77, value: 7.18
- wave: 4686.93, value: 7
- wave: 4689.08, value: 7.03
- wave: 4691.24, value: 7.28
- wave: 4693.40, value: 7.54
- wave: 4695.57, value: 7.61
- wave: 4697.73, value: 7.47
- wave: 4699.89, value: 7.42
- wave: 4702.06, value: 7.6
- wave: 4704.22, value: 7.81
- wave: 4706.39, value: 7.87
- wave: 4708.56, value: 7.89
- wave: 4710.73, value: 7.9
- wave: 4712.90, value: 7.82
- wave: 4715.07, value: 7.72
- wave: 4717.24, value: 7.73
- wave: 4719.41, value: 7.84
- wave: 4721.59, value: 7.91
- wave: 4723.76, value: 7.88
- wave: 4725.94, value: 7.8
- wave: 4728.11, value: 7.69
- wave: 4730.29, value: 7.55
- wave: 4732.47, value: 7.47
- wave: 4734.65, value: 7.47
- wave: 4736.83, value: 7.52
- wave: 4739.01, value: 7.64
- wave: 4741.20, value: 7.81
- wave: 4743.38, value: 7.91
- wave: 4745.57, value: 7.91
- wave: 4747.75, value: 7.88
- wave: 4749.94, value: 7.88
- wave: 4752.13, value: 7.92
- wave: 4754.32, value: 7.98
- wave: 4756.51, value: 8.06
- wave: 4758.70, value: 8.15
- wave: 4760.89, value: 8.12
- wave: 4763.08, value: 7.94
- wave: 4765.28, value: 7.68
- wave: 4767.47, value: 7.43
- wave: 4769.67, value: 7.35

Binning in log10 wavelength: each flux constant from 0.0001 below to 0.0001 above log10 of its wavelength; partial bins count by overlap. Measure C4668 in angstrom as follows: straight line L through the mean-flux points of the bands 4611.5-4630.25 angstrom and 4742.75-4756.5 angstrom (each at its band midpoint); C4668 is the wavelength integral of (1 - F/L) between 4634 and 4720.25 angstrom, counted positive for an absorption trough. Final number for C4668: 5.4 angstrom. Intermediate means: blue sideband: 8.07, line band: 7.5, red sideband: 7.92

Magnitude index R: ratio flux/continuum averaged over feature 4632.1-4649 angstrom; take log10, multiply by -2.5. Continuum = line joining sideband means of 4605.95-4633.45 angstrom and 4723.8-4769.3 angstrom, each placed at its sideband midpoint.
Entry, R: 0.08 mag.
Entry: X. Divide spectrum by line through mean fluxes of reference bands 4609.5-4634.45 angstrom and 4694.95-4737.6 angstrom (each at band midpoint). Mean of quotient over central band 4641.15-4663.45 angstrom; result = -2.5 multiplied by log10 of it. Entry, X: 0.02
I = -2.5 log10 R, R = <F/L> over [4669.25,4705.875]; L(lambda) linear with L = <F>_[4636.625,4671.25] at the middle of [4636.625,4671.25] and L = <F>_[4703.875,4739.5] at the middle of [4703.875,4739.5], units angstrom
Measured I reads 0.026 mag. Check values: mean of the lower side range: 7.45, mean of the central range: 7.42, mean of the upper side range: 7.74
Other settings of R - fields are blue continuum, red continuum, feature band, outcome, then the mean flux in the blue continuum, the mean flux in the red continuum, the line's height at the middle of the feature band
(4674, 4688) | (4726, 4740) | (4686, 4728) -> -0.02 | 7.43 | 7.58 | 7.5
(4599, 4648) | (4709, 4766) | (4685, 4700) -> 0.07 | 7.74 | 7.82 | 7.79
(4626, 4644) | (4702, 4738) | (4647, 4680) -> 0.00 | 7.31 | 7.74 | 7.45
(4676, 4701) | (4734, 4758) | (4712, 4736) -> -0.01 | 7.4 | 7.83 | 7.67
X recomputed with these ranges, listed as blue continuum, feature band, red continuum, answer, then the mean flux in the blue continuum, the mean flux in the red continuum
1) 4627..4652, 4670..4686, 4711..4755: 0.017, 7.37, 7.77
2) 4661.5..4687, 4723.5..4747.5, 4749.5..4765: 0.016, 7.29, 7.99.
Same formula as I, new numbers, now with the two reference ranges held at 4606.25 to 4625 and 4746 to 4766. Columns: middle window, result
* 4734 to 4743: 0.05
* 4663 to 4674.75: 0.15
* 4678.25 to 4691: 0.11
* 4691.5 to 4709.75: 0.06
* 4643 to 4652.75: 0.08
